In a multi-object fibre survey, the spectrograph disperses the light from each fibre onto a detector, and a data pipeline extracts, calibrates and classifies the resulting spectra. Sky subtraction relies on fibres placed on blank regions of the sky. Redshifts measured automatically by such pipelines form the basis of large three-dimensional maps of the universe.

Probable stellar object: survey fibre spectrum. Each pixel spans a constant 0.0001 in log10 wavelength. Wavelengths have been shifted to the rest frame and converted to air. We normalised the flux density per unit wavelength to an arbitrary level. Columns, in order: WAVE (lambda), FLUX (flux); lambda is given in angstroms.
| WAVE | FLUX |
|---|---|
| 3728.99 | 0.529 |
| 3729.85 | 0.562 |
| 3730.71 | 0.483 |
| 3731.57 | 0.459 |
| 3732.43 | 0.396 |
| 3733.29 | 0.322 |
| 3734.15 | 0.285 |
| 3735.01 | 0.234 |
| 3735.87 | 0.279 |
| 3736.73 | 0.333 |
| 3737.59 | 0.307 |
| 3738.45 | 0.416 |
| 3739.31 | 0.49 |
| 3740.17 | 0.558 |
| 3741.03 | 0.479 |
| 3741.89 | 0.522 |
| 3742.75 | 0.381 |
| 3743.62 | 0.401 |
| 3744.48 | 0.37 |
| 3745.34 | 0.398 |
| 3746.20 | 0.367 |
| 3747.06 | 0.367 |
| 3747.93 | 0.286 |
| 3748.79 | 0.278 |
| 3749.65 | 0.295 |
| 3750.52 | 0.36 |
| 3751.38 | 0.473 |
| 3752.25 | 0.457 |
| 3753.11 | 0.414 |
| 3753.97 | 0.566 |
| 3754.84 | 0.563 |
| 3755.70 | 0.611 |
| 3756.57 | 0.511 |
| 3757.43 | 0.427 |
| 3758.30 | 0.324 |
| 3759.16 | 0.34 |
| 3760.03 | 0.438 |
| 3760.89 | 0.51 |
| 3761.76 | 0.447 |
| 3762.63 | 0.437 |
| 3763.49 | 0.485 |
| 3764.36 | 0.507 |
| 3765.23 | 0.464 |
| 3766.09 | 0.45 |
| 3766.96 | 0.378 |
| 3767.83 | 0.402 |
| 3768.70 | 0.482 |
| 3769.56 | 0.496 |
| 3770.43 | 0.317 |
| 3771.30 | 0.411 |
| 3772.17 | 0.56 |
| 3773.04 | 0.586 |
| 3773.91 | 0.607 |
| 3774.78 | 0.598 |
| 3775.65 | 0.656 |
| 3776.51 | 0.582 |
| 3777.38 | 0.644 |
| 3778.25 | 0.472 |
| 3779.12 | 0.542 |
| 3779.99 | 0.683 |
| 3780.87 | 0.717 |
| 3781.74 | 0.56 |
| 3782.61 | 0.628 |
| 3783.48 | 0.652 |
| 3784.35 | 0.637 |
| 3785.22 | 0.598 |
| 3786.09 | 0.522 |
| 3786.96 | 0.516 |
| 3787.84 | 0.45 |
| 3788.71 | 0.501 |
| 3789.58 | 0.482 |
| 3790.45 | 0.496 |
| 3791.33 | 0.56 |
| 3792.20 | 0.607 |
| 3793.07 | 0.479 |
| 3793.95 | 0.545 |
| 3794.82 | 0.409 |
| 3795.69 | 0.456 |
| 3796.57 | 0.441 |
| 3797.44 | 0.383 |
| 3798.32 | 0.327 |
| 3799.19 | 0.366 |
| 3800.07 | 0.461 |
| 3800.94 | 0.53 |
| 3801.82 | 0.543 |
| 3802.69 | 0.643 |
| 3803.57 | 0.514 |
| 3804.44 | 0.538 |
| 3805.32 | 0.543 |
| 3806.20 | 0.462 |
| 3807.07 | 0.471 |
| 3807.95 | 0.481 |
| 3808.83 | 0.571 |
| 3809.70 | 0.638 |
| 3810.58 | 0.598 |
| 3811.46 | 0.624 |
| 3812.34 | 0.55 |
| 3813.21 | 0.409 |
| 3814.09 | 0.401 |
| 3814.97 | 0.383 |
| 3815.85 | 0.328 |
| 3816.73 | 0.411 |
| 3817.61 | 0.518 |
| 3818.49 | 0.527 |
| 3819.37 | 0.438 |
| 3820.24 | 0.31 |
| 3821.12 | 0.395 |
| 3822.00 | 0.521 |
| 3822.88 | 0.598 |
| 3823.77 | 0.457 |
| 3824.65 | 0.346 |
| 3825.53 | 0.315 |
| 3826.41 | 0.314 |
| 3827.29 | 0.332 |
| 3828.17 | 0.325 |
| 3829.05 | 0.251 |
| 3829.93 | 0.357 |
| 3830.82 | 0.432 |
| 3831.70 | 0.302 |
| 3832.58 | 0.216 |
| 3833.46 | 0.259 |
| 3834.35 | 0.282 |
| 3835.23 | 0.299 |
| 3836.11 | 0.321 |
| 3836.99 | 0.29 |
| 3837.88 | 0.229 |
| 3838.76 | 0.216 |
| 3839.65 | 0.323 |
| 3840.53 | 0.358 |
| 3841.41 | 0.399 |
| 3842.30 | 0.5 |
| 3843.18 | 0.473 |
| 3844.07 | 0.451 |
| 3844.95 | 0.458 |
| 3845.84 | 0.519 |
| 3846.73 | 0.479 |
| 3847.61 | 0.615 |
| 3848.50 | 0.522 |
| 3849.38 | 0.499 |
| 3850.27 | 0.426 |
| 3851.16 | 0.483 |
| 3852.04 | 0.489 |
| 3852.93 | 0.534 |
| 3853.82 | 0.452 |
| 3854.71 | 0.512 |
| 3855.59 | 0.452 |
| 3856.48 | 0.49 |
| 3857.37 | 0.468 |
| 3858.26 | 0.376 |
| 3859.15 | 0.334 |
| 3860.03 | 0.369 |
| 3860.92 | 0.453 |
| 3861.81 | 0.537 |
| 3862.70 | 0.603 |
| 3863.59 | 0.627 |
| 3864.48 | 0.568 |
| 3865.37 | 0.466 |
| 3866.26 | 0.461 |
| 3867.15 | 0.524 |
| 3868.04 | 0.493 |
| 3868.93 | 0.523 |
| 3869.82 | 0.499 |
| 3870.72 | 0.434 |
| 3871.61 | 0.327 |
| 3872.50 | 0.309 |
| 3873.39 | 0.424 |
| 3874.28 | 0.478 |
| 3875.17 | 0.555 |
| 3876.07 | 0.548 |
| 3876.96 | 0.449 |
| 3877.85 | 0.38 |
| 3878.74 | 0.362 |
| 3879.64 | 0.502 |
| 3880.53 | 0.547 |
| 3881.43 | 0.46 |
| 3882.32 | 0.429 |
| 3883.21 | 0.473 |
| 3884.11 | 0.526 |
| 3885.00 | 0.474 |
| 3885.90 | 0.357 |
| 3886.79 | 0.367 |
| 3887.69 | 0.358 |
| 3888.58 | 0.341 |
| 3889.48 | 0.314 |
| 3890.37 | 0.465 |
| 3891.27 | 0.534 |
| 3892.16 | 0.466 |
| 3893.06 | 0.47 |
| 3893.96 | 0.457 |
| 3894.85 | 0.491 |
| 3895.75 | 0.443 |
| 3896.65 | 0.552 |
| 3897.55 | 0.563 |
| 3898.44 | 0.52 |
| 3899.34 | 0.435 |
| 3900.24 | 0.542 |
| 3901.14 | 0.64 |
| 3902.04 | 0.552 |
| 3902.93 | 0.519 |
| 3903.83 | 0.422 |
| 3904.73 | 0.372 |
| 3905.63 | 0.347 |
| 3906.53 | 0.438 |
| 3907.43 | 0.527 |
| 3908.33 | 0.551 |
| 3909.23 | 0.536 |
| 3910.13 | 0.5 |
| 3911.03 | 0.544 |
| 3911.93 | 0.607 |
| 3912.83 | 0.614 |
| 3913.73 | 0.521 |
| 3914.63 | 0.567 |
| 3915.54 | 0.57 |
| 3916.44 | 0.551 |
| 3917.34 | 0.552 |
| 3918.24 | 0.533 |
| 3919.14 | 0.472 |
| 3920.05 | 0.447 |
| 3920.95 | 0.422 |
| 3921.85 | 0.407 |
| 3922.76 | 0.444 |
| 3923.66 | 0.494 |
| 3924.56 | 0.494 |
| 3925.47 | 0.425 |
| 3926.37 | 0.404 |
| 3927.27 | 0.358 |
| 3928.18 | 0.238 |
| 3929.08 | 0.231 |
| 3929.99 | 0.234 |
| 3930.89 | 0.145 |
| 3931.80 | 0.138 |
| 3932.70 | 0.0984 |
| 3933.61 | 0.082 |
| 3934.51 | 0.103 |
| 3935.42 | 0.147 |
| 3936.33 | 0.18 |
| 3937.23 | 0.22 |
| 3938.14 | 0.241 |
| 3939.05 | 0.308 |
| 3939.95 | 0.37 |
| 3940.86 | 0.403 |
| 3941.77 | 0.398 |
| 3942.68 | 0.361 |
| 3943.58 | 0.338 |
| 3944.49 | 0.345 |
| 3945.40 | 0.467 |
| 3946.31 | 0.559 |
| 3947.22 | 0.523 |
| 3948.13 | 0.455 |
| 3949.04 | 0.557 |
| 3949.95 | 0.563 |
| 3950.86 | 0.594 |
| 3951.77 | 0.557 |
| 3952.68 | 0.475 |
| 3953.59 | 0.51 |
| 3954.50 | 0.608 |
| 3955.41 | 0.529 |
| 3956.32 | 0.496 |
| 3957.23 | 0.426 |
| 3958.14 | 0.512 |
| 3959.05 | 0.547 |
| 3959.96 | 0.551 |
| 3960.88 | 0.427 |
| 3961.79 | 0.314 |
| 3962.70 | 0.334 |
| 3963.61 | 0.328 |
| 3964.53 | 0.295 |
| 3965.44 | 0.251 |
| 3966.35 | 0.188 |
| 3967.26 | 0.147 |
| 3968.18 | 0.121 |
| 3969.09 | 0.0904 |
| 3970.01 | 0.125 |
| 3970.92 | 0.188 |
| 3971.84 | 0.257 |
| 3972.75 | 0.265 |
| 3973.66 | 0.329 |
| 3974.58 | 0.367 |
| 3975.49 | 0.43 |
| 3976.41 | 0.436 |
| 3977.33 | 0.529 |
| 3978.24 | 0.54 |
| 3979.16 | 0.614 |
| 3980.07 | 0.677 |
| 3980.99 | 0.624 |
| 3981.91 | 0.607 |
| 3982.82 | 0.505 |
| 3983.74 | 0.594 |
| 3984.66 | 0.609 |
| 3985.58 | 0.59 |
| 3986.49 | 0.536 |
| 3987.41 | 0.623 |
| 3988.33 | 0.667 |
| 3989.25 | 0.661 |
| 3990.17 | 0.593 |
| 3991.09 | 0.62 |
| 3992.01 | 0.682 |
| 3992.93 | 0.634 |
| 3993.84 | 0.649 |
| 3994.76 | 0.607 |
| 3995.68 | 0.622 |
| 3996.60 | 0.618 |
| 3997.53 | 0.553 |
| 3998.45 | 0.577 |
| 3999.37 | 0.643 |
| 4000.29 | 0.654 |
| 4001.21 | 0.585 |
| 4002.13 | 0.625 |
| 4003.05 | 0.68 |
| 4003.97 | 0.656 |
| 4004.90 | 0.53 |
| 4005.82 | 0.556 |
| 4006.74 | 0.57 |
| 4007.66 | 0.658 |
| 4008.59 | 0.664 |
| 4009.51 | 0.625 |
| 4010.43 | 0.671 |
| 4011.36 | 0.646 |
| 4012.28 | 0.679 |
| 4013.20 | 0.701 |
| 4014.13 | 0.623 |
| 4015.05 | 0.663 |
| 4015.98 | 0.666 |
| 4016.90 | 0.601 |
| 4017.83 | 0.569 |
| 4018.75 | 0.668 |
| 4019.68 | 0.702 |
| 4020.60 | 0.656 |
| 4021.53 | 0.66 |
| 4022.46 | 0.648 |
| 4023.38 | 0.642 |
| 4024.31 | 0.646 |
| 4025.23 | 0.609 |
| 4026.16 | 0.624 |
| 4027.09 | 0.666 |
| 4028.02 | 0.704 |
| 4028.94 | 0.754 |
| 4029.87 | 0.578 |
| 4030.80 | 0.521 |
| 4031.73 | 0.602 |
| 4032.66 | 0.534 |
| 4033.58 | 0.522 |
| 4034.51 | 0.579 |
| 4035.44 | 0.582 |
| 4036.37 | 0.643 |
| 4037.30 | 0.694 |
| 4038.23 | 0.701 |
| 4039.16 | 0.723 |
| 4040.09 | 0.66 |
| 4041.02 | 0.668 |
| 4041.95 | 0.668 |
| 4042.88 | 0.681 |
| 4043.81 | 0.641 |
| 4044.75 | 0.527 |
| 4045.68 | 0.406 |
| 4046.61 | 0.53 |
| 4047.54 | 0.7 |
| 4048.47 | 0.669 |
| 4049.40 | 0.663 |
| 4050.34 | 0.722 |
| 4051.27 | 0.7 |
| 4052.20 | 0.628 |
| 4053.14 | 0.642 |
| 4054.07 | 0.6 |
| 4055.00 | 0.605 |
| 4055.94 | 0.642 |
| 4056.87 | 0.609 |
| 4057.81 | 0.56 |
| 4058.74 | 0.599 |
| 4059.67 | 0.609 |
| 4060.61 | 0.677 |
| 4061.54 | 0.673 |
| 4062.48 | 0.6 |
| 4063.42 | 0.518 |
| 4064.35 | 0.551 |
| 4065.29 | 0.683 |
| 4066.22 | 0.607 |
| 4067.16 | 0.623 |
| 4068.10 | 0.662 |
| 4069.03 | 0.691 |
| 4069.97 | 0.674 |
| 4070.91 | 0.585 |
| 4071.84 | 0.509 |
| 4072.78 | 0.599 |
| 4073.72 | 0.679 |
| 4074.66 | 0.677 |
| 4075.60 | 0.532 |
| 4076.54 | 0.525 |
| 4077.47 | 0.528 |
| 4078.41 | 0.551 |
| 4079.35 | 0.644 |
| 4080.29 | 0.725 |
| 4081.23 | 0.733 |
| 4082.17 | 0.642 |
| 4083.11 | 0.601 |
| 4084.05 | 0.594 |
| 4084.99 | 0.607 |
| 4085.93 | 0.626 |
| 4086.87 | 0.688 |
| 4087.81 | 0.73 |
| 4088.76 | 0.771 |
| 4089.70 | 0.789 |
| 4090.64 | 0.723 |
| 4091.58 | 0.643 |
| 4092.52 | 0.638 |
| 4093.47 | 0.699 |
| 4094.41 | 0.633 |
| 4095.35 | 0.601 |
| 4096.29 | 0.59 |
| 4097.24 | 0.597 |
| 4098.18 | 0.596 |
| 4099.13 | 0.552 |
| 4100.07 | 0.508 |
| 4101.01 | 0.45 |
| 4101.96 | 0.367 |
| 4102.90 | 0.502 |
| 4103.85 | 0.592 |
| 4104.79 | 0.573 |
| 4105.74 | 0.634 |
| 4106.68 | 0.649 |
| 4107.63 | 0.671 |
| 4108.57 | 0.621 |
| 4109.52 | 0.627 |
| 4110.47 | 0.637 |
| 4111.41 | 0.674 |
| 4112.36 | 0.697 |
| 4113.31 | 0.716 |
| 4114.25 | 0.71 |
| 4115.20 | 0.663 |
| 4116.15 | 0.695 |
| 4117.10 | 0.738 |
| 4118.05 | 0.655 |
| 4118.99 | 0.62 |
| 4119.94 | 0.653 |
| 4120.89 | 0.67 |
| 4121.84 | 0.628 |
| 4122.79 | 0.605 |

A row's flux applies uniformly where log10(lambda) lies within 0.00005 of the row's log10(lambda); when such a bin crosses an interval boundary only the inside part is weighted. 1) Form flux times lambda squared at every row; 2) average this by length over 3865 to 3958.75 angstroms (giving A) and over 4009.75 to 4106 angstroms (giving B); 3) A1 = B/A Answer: 1.54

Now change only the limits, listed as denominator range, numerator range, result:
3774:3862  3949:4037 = 1.29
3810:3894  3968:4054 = 1.48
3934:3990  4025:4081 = 1.54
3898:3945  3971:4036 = 1.55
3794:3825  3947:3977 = 0.88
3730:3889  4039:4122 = 1.59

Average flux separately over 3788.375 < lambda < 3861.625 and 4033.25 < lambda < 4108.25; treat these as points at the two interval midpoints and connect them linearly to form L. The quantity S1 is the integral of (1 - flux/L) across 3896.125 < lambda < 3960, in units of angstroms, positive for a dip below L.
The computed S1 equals 9.8 angstroms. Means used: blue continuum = 0.439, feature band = 0.435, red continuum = 0.621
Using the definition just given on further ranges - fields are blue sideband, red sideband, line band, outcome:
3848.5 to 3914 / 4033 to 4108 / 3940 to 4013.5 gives 6.3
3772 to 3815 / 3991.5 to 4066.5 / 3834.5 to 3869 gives 6.7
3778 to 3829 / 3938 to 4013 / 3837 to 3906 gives 4.8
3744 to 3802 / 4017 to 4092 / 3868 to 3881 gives 2.0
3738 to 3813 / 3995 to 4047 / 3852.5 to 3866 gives 1.4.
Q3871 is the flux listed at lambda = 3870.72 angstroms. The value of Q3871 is 0.434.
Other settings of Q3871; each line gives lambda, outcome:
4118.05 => 0.655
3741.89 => 0.522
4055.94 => 0.642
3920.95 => 0.422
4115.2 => 0.663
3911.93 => 0.607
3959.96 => 0.551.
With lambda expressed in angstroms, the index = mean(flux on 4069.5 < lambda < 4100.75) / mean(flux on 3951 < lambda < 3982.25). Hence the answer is 1.56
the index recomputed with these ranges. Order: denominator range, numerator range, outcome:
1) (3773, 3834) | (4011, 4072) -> 1.30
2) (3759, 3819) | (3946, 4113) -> 1.14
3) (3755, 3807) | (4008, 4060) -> 1.25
